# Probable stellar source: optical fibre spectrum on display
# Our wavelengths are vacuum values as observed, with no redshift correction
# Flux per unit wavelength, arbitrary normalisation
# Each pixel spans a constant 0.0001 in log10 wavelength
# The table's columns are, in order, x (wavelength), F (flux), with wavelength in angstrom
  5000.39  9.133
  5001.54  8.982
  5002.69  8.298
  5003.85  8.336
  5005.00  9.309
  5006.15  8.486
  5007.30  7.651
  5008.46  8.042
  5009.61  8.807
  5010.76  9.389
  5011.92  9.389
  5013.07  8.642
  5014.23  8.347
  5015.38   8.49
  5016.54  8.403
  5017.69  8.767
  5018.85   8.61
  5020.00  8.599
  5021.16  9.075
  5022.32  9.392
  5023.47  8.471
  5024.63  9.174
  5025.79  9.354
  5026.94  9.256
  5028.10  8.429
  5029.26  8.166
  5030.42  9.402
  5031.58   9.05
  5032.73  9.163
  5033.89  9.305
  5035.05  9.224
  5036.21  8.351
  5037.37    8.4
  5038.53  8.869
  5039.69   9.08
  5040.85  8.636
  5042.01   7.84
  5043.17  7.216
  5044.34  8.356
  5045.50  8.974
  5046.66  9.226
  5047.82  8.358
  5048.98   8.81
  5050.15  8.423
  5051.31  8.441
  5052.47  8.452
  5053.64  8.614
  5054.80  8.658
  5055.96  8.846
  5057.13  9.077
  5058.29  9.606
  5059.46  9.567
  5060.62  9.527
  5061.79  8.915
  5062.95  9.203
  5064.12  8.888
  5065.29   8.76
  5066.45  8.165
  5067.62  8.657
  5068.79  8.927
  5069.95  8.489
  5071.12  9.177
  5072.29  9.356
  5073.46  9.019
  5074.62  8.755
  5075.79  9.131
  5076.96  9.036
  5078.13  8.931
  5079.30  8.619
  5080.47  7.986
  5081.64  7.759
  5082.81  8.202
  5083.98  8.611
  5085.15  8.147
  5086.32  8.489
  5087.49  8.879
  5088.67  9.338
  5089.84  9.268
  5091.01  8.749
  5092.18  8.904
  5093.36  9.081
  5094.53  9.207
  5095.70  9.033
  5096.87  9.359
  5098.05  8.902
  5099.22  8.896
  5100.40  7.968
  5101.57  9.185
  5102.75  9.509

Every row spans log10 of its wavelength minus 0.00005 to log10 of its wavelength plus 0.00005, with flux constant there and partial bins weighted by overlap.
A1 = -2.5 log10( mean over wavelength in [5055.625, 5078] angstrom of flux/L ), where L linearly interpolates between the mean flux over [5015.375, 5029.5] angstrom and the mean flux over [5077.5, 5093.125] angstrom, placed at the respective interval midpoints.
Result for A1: -0.041 mag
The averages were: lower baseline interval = 8.81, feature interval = 9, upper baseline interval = 8.61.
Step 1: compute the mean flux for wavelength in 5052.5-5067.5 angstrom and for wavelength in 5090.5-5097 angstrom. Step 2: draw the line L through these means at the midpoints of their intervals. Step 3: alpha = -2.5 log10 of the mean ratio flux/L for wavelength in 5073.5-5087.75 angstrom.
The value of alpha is 0.06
